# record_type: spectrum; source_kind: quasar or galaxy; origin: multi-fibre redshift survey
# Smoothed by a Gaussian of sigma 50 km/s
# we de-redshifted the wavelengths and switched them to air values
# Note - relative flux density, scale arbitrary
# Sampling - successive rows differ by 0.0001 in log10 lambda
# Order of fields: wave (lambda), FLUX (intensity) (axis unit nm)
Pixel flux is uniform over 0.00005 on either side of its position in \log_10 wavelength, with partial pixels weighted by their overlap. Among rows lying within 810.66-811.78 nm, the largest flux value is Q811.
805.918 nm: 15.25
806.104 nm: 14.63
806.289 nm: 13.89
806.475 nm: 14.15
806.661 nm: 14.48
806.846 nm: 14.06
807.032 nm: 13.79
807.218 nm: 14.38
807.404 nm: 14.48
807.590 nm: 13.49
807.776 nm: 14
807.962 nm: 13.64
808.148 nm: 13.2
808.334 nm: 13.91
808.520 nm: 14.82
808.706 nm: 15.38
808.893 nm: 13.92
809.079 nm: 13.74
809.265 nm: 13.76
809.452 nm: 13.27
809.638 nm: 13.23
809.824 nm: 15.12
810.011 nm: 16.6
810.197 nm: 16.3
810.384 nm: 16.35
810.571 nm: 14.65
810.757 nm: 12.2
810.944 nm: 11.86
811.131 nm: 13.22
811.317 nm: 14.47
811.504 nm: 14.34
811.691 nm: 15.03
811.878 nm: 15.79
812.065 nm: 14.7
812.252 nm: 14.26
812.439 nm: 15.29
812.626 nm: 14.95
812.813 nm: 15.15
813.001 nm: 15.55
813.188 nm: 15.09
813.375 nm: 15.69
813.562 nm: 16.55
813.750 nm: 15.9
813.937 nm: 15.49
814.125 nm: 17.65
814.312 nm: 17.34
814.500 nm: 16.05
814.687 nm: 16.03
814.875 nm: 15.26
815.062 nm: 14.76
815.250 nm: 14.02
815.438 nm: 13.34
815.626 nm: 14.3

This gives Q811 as 15.03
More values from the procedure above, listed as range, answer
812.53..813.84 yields 16.55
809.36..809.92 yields 15.12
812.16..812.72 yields 15.29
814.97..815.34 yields 14.76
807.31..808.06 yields 14.48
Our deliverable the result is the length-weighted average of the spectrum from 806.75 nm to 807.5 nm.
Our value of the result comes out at 14.2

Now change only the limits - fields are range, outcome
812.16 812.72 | 14.8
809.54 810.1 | 15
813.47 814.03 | 16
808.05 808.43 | 13.6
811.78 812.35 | 14.9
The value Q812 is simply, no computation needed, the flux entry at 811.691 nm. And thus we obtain 15.03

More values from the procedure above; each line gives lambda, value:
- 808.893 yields 13.92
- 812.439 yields 15.29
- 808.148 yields 13.2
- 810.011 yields 16.6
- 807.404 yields 14.48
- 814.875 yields 15.26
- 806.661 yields 14.48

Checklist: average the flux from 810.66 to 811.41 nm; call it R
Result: 13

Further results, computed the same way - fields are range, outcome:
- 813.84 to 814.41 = 16.8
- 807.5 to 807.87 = 13.7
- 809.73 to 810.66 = 15.8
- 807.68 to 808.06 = 13.8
